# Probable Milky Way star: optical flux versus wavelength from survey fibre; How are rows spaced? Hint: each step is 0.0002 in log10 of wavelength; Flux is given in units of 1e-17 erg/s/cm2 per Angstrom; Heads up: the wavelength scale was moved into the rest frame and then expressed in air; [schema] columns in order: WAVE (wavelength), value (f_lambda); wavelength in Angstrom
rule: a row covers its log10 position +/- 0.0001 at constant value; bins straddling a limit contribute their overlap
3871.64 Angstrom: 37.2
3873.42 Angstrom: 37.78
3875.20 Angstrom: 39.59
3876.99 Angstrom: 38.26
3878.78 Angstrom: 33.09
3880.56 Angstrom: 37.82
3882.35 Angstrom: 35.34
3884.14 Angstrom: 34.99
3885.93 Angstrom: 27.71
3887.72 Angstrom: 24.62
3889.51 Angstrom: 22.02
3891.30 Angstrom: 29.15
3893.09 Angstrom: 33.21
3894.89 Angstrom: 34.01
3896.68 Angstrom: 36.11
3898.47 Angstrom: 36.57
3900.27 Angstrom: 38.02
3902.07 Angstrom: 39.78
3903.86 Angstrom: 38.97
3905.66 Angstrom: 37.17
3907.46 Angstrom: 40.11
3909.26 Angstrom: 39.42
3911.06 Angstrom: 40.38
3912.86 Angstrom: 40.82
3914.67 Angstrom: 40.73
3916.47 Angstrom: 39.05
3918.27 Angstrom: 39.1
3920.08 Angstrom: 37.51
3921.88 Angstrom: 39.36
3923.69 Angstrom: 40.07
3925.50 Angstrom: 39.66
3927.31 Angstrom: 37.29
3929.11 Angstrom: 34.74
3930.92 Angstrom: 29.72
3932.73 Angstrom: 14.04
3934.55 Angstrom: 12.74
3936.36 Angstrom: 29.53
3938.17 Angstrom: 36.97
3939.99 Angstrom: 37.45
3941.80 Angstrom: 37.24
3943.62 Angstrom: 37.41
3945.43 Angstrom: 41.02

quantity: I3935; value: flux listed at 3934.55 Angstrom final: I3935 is 12.74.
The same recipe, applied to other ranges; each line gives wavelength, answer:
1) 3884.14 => 34.99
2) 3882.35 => 35.34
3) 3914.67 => 40.73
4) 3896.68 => 36.11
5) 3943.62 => 37.41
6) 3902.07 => 39.78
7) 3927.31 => 37.29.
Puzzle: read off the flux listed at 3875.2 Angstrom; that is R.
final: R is 39.59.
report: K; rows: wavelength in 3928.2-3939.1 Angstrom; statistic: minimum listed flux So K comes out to 12.74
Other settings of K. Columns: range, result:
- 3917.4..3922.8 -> 37.51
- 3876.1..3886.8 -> 27.71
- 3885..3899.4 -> 22.02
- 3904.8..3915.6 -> 37.17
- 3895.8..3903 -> 36.11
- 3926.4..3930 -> 34.74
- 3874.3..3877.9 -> 38.26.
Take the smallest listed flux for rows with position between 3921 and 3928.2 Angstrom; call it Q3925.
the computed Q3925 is 37.29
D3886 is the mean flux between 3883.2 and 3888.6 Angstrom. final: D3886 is 29.2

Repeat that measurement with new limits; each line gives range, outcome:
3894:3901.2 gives 36.2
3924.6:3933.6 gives 31.2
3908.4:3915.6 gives 40.3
